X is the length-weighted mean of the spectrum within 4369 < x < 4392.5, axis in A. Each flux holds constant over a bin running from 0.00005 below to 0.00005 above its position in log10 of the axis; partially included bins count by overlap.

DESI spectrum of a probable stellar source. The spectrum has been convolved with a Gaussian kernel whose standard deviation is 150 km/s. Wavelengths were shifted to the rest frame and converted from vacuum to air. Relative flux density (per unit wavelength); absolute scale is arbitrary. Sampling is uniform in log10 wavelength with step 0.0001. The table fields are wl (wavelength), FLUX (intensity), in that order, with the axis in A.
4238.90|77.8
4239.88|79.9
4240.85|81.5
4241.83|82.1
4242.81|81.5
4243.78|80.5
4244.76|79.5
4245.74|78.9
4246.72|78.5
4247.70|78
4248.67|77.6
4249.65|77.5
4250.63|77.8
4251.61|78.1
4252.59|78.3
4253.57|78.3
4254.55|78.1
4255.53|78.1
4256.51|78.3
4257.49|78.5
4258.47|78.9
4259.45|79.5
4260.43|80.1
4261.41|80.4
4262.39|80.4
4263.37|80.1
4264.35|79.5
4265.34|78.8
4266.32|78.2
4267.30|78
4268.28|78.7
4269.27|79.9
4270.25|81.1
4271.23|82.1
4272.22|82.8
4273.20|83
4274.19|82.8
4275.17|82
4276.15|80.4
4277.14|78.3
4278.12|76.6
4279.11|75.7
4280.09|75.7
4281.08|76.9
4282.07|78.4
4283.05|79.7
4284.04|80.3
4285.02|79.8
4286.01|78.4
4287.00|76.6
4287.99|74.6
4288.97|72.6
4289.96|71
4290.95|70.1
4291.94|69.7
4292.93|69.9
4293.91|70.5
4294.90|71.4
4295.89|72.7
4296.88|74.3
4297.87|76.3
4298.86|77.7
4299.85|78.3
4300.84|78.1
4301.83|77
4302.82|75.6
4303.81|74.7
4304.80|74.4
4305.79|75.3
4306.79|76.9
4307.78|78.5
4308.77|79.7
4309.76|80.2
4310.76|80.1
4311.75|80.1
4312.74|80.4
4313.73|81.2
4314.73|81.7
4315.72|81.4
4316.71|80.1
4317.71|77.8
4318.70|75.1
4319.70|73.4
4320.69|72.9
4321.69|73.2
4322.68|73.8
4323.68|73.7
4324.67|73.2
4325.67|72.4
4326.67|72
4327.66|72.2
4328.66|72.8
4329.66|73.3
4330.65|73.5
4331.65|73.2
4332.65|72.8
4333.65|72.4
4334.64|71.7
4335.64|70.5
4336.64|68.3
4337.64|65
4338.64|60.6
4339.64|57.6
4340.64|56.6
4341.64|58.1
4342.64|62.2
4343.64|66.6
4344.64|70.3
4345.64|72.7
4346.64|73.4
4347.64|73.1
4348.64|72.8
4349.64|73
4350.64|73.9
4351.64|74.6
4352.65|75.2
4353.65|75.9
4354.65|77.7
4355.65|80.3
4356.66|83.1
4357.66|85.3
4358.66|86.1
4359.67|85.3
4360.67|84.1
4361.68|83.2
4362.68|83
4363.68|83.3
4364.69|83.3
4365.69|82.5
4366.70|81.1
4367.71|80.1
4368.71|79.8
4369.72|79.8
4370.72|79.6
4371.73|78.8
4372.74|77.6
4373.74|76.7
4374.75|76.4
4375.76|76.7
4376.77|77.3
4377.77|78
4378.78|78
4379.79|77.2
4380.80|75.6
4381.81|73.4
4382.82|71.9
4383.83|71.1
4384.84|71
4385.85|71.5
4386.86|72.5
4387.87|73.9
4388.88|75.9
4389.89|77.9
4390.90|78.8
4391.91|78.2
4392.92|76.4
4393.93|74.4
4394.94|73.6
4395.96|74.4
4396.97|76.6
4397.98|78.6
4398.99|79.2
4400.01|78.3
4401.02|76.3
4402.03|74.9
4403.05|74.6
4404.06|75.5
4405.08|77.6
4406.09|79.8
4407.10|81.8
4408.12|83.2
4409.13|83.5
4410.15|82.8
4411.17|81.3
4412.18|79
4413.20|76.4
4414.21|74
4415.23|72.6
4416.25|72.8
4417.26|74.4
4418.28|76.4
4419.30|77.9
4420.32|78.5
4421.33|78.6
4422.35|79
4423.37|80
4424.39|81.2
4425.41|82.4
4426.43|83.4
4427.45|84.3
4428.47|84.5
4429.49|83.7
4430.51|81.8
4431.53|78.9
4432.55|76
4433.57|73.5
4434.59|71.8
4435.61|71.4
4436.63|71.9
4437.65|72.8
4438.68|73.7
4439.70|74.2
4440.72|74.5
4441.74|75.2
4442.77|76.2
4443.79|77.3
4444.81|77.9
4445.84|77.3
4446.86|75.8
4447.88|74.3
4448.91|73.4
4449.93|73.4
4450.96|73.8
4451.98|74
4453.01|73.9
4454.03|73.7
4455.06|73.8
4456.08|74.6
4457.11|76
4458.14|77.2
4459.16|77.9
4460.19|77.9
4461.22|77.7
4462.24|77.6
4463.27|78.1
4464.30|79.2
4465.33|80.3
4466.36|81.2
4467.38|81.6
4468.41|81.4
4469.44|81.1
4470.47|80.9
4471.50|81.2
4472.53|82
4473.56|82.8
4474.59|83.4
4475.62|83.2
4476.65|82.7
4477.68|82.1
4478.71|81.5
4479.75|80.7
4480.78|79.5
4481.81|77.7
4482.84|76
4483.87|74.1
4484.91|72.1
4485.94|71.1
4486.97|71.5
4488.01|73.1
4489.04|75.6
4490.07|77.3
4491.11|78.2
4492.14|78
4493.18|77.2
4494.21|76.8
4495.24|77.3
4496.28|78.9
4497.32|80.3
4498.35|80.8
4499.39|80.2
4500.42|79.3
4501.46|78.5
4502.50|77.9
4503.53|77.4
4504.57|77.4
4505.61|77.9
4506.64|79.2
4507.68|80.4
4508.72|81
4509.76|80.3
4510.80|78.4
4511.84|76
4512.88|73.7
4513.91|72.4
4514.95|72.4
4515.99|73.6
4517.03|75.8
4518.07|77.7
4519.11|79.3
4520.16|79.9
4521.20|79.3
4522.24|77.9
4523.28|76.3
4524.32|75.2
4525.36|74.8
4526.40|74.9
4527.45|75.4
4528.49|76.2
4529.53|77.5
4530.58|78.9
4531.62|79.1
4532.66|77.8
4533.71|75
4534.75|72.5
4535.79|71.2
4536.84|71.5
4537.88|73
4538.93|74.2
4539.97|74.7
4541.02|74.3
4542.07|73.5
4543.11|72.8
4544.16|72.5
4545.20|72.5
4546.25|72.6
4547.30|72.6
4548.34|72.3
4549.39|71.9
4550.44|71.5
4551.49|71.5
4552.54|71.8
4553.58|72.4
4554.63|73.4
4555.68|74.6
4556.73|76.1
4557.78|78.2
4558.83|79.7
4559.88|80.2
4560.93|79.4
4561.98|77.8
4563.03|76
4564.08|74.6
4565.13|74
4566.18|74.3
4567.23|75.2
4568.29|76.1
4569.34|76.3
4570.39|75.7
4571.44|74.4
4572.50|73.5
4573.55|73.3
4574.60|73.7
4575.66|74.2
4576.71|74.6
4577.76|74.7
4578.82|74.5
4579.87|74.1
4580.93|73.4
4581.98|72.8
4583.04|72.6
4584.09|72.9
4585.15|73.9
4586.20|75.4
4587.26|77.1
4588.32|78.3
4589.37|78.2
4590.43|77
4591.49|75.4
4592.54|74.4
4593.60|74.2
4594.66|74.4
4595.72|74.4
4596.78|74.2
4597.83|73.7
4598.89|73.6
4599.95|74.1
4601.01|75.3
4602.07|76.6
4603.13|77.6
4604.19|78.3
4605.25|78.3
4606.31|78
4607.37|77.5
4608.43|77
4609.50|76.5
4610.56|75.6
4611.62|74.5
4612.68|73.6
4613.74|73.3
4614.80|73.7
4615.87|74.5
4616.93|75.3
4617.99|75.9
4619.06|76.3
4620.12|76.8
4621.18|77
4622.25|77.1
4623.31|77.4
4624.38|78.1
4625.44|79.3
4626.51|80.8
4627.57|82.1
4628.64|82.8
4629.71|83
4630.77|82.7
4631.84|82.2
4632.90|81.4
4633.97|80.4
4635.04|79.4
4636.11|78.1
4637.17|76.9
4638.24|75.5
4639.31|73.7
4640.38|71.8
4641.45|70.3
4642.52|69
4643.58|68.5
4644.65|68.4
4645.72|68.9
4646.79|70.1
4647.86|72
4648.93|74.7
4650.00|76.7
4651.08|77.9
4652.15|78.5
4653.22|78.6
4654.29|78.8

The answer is 76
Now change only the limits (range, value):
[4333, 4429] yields 76.3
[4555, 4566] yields 76.9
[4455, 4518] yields 78.1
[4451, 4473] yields 78.1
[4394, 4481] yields 77.9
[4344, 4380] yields 78.6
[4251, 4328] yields 77.2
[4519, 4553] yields 74.6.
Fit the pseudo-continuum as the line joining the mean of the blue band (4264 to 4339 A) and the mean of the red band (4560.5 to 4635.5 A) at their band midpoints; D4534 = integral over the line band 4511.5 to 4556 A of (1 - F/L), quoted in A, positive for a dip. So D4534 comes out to 1.0 A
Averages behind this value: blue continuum 75.9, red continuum 76.3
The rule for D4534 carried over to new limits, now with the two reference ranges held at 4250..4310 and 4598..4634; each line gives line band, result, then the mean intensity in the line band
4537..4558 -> 1.2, 73.2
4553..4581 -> 0.8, 75.4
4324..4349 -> 2.7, 69.1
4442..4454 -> 0.4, 75.1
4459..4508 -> -0.8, 78.7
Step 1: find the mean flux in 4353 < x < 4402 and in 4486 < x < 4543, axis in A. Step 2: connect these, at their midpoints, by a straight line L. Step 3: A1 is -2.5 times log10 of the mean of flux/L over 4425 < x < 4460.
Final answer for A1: 0.01 mag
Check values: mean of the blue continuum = 78.1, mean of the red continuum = 76.5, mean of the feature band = 76.3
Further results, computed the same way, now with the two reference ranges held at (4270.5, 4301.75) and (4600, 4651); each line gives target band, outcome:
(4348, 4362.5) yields -0.038 mag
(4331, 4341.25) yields 0.149 mag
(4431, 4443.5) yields 0.032 mag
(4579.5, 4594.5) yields 0.019 mag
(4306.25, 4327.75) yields -0.003 mag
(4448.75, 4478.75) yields -0.031 mag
